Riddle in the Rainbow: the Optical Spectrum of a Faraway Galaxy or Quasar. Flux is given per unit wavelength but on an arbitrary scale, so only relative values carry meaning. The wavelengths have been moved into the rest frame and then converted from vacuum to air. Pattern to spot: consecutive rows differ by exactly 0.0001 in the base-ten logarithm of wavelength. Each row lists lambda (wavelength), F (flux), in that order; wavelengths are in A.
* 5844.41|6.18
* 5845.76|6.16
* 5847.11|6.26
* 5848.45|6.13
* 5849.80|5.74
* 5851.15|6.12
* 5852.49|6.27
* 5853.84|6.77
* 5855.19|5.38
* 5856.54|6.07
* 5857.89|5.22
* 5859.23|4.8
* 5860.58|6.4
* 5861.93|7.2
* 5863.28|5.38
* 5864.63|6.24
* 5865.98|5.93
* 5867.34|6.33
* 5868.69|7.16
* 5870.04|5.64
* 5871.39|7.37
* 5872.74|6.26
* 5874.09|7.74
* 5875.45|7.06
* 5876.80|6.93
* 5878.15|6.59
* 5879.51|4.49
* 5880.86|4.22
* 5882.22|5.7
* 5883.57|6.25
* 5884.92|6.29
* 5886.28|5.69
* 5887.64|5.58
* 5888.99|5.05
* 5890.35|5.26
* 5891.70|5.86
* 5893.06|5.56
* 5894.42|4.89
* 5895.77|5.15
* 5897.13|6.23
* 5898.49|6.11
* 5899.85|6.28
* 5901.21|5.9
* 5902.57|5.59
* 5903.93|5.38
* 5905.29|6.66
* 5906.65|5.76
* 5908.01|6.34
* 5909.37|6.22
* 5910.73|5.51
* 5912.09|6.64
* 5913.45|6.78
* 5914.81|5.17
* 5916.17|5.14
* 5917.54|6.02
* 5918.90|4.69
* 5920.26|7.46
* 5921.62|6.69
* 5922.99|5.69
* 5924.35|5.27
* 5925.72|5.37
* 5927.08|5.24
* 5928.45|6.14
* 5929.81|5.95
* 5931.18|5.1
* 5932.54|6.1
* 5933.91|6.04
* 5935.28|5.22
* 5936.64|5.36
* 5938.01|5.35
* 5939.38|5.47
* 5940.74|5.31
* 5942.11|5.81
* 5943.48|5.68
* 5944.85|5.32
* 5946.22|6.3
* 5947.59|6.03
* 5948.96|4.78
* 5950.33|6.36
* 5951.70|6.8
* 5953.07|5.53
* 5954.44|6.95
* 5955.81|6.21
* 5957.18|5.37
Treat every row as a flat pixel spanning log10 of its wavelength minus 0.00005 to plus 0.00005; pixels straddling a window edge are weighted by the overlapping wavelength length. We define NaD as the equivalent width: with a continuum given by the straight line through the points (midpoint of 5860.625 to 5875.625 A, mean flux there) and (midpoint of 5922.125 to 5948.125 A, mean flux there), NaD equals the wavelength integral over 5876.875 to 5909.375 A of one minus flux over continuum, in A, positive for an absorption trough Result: 2.5 A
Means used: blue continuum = 6.55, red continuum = 5.62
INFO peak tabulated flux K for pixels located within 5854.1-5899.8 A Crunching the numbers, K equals 7.74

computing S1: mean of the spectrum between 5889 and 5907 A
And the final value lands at 5.71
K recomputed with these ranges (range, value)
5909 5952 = 7.46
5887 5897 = 5.86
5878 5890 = 6.59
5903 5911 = 6.66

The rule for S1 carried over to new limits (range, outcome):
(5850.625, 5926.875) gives 5.96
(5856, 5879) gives 6.36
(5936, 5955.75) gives 5.8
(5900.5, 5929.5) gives 5.89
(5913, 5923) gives 5.95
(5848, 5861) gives 5.88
